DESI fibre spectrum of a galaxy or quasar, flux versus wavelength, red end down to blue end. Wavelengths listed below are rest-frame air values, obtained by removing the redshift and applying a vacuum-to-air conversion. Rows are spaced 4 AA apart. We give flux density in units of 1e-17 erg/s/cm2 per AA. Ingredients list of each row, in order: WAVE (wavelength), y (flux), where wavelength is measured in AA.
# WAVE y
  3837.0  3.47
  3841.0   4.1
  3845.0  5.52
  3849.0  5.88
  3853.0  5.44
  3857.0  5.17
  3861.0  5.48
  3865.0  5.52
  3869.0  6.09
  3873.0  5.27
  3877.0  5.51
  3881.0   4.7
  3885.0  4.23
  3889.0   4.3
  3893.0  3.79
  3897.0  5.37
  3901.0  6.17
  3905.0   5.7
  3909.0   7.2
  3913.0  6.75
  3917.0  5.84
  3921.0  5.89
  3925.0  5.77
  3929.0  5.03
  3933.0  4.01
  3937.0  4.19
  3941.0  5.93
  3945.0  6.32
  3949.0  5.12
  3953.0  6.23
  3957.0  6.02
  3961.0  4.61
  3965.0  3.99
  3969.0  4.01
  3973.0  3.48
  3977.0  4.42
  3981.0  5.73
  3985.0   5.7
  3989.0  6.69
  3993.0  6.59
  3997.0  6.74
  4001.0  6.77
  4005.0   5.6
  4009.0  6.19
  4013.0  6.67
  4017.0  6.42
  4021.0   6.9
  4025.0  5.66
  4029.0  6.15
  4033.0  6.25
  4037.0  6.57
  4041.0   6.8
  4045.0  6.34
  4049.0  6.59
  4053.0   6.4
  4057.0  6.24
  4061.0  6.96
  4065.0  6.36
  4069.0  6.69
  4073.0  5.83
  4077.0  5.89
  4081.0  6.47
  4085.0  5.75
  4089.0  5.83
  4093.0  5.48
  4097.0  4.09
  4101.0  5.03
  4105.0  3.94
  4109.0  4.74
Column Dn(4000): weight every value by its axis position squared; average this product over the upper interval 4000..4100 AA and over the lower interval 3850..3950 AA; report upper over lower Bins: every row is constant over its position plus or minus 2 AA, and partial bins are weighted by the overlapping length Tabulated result 1.23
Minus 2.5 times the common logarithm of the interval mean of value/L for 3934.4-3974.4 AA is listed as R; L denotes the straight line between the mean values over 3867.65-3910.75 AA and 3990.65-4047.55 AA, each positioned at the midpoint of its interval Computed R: 0.17 mag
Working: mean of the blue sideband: 5.28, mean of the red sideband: 6.41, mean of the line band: 5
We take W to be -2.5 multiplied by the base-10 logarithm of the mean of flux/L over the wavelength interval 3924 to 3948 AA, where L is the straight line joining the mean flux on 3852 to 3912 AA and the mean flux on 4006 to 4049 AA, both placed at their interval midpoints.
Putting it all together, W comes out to 0.111 mag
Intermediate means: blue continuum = 5.35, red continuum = 6.39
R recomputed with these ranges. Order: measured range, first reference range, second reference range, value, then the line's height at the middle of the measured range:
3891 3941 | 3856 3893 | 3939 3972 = -0.07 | 5.15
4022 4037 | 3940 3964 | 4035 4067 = 0.03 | 6.34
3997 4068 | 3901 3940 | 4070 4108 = -0.17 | 5.47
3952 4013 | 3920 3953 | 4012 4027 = 0.07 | 5.92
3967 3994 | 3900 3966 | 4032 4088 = 0.14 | 5.88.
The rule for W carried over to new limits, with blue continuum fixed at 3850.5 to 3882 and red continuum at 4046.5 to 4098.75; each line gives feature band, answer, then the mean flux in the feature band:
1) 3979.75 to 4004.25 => -0.10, 6.35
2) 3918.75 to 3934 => 0.07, 5.26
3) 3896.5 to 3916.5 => -0.13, 6.27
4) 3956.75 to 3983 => 0.26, 4.51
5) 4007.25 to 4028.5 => -0.08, 6.35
